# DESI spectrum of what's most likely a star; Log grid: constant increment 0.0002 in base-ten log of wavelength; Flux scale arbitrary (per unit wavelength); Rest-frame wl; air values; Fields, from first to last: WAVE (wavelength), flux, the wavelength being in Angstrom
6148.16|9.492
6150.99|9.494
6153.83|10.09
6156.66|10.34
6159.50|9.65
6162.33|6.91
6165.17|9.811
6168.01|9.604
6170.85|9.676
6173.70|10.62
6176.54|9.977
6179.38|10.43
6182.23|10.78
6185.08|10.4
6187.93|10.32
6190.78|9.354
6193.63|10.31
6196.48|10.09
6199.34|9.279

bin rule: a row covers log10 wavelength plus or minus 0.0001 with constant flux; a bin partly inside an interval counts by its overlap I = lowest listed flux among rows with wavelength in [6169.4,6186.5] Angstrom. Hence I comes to 9.676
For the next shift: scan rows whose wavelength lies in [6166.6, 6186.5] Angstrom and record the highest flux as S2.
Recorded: 10.78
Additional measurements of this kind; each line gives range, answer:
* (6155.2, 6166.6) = 10.34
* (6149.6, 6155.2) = 10.09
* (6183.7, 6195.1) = 10.4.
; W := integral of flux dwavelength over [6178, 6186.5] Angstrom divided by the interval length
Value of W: 10.5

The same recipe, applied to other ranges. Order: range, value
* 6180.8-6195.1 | 10.2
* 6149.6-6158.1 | 9.97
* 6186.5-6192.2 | 9.84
